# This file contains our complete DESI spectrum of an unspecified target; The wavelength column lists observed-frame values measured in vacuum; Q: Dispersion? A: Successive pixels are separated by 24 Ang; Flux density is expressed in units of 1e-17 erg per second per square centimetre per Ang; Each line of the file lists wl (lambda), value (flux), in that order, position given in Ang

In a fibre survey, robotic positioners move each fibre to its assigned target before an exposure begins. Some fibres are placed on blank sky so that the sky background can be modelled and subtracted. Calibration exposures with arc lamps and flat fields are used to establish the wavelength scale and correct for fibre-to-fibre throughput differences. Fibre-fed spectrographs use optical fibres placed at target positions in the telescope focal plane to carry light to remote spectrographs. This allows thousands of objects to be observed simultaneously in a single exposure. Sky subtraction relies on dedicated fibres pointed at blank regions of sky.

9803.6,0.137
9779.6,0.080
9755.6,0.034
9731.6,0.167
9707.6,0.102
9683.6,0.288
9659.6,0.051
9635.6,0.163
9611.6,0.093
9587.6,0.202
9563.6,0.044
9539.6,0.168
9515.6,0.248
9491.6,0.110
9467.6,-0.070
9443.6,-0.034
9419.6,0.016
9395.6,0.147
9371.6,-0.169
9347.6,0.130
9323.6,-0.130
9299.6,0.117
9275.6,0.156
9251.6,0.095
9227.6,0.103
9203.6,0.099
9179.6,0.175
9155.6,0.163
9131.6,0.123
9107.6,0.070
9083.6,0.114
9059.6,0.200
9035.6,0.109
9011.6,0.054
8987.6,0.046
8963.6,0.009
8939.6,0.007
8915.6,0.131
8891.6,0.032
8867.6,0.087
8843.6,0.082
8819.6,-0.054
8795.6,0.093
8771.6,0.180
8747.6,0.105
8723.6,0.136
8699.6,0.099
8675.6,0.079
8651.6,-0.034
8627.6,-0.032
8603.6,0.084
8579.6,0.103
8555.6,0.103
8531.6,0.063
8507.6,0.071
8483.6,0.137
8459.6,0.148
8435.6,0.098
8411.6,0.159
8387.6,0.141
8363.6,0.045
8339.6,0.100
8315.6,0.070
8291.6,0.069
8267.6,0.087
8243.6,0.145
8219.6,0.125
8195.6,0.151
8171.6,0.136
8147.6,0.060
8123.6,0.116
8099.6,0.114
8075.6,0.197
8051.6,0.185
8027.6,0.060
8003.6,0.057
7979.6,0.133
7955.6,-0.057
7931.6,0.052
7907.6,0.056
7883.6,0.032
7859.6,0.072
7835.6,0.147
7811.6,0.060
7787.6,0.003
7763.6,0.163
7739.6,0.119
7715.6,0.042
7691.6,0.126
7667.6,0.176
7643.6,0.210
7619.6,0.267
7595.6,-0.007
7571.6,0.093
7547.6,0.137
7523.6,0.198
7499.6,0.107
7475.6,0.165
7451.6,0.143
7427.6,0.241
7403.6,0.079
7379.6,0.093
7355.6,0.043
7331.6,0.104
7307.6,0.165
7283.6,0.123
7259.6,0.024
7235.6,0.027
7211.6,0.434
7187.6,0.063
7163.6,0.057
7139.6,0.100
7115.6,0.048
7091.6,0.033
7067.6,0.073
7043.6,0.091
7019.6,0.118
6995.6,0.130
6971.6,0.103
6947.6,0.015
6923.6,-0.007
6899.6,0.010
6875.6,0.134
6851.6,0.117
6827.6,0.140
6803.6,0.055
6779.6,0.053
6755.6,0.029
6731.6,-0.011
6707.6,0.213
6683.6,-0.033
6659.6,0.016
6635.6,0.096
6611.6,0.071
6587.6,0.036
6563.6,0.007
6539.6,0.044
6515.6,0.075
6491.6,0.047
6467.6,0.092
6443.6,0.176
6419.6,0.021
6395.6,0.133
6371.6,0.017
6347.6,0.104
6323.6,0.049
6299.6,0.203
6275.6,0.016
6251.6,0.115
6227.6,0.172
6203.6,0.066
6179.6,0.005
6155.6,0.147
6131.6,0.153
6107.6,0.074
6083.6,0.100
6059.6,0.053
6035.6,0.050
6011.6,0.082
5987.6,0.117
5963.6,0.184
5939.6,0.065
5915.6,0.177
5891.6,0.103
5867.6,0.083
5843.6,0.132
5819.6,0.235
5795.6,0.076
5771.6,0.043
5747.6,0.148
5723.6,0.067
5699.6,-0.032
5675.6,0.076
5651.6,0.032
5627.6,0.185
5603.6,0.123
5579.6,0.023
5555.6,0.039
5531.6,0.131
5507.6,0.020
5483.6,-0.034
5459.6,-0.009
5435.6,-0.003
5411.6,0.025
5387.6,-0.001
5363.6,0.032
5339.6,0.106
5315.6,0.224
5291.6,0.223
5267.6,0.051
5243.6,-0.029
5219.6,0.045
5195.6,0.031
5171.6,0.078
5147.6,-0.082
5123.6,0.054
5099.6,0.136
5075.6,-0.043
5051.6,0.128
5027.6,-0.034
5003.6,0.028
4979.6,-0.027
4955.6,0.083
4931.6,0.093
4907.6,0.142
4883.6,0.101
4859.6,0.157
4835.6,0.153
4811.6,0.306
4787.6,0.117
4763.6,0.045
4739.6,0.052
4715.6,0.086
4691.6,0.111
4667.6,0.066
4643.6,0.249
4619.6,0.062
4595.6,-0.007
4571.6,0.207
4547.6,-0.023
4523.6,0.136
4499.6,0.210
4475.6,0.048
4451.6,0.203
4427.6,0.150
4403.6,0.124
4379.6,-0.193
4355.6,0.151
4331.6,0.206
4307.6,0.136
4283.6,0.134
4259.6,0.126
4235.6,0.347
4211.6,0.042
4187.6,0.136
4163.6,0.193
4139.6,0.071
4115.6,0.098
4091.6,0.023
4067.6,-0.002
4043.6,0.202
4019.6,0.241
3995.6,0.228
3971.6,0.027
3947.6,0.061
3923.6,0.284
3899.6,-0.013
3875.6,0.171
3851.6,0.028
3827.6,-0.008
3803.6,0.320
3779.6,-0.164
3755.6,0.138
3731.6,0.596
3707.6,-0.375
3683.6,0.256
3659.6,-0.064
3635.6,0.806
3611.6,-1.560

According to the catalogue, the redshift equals 0.93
